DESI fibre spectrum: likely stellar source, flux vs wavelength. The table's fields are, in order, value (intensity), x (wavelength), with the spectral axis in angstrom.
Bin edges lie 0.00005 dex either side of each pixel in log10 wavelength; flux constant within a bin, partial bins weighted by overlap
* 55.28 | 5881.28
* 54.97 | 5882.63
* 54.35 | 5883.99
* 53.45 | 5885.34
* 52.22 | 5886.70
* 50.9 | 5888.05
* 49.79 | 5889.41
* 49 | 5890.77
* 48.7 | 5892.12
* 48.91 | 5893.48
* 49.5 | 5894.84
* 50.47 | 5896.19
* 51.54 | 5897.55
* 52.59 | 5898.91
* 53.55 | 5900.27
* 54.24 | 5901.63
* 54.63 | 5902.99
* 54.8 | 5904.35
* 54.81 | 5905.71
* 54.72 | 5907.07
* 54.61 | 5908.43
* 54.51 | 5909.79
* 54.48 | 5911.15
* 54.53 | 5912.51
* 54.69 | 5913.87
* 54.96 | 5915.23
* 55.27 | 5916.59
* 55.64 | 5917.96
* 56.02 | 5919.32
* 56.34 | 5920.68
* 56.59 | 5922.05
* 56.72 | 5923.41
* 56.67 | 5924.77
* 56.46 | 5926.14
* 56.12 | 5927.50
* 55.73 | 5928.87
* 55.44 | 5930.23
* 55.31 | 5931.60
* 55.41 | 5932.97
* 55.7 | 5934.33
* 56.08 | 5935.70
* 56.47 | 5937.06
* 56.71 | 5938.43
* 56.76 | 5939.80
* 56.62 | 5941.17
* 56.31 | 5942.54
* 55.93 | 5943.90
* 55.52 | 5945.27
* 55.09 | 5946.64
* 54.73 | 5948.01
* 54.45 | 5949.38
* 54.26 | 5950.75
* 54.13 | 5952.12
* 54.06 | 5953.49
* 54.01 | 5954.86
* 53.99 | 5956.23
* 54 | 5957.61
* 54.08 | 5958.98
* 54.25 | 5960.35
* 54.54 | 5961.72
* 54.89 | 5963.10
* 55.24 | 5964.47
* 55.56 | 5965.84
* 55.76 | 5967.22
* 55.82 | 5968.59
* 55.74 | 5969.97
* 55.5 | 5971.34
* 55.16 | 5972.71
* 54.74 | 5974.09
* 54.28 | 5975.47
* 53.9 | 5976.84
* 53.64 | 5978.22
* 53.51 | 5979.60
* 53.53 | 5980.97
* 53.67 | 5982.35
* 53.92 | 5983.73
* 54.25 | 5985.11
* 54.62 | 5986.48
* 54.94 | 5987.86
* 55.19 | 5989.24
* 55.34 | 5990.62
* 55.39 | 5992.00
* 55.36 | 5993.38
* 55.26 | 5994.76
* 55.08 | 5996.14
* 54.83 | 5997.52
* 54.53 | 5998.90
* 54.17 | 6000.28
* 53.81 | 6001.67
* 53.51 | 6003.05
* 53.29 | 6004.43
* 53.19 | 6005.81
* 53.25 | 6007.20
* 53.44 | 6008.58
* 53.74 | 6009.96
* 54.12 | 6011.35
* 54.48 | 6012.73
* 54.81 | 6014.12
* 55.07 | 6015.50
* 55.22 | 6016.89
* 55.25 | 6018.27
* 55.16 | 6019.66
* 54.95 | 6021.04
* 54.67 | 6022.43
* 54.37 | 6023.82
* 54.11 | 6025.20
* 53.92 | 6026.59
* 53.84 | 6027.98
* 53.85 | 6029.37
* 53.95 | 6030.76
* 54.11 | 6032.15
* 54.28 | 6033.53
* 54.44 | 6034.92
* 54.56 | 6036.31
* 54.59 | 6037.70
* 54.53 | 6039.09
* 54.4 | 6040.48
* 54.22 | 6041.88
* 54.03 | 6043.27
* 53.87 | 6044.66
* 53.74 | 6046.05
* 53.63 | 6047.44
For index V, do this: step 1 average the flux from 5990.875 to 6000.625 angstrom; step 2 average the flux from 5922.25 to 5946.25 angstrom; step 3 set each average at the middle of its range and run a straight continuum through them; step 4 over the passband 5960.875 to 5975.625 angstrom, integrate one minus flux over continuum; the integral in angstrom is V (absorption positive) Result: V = 0.1 angstrom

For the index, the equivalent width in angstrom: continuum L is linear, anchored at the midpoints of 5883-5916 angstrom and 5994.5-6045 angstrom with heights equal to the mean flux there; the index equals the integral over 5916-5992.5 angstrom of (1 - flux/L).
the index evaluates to -2.5 angstrom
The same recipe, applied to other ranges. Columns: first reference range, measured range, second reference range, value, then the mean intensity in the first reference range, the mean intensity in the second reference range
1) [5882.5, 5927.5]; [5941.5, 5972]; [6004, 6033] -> -0.56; 53.7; 54.2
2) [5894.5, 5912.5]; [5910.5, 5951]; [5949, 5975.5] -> -1.22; 53.5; 54.7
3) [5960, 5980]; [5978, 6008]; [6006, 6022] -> 0.19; 54.8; 54.5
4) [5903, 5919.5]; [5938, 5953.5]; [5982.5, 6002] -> -0.17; 54.9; 54.7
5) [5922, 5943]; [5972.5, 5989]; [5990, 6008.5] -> 0.20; 56.2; 54.3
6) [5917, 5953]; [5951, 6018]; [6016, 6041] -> 0.75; 55.8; 54.5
